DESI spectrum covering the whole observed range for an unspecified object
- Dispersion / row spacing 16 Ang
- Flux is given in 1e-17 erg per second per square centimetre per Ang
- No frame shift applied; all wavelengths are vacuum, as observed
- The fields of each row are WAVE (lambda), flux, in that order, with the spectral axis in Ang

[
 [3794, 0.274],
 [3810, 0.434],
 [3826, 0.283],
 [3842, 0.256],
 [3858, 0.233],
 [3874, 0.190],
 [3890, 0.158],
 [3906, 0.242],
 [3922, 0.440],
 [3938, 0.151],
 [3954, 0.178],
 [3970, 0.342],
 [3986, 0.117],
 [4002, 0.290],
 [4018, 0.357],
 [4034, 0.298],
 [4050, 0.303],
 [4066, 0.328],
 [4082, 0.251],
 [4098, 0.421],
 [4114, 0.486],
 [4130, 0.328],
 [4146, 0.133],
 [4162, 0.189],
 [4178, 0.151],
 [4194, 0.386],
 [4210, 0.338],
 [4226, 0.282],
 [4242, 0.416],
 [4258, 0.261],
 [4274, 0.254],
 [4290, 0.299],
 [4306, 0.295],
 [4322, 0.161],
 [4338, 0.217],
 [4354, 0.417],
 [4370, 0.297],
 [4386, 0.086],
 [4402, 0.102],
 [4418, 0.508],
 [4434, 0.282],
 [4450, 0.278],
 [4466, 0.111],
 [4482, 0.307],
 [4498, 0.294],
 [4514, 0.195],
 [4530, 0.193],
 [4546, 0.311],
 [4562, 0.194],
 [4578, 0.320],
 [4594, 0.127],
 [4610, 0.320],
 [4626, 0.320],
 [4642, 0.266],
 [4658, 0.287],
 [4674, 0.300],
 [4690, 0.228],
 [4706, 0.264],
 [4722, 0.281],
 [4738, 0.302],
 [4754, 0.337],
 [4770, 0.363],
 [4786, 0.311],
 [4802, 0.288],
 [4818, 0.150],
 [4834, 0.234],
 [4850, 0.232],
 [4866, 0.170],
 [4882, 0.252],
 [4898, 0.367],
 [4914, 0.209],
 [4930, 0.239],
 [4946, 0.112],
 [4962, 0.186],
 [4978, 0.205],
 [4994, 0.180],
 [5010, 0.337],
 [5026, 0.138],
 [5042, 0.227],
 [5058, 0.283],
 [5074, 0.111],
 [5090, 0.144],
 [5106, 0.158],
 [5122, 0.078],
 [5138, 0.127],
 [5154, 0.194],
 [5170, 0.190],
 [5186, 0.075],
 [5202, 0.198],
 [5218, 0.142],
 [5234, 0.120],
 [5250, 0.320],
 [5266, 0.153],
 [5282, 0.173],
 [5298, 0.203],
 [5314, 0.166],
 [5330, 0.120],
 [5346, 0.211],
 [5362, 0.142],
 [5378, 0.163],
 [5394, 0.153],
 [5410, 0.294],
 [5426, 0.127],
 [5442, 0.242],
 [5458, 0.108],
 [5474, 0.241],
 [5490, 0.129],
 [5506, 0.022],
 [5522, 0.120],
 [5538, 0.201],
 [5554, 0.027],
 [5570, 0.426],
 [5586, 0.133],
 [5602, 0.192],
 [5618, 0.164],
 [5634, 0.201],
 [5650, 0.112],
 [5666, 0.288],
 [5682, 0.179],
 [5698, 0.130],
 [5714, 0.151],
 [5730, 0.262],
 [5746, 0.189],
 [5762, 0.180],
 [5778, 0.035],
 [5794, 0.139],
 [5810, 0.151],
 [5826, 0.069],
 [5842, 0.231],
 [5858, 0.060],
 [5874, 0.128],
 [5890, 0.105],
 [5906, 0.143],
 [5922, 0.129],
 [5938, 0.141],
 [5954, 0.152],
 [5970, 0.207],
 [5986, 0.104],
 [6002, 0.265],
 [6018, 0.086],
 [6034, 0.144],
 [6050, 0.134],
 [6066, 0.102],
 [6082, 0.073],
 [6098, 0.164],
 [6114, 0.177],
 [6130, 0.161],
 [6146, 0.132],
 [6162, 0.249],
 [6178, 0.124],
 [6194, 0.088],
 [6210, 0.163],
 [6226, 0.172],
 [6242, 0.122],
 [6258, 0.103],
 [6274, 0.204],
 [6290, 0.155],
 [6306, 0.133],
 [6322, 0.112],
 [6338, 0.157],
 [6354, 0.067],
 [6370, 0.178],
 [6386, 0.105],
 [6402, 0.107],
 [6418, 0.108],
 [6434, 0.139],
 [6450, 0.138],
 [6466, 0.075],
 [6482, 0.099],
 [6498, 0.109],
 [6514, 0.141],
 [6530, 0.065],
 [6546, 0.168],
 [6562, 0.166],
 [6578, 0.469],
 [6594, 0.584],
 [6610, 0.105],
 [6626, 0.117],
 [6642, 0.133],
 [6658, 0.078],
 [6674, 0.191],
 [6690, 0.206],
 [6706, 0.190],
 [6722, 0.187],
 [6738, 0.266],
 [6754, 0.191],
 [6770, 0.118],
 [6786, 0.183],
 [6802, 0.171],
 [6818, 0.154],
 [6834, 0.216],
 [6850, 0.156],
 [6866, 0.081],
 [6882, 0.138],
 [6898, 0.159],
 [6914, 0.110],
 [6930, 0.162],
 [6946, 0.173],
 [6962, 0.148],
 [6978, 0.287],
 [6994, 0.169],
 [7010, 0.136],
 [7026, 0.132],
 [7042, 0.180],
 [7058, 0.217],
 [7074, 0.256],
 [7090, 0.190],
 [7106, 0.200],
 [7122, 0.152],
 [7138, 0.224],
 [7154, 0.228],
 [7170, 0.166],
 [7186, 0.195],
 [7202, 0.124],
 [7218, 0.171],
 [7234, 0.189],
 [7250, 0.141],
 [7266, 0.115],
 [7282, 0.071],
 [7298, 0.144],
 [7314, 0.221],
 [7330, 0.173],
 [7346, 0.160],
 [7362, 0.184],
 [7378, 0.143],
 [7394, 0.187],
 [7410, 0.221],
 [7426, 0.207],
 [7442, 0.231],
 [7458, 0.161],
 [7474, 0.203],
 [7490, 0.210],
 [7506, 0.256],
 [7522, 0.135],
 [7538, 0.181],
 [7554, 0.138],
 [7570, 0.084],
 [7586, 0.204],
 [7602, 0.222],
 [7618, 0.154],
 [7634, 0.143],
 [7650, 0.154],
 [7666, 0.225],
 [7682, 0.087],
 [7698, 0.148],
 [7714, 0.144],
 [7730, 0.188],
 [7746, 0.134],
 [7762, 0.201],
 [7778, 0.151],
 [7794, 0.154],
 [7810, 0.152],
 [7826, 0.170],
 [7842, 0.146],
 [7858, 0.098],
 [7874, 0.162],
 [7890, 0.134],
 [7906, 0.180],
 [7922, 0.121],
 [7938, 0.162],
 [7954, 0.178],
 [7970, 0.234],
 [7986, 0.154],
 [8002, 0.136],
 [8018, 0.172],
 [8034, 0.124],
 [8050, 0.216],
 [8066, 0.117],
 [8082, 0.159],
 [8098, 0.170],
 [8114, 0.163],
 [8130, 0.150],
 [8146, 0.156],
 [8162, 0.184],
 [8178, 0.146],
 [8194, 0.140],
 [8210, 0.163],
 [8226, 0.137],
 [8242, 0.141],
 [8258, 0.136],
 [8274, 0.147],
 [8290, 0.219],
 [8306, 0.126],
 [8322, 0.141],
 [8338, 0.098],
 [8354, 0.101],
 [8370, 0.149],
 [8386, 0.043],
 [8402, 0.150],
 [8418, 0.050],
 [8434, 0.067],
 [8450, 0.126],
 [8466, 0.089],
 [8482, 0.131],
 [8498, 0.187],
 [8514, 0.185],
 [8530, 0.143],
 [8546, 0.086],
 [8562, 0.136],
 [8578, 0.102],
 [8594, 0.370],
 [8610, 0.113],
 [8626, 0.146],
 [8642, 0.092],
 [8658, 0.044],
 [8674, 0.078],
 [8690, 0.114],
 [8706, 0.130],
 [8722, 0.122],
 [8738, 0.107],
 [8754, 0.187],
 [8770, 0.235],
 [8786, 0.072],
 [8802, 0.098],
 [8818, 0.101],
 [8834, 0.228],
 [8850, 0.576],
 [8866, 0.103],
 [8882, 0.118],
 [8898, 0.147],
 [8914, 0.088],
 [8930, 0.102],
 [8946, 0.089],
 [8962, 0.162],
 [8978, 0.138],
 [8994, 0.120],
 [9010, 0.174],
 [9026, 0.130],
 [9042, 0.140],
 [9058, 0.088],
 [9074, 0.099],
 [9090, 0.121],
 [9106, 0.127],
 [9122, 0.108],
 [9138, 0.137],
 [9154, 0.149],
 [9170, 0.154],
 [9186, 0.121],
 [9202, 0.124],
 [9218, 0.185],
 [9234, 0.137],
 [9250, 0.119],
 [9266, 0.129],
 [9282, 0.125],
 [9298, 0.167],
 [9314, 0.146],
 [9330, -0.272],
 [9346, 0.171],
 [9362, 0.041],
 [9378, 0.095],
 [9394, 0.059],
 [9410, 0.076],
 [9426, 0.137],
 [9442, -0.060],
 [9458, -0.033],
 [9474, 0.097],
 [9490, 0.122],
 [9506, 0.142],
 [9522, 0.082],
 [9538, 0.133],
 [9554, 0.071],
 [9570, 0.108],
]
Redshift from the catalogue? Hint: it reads 0.77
